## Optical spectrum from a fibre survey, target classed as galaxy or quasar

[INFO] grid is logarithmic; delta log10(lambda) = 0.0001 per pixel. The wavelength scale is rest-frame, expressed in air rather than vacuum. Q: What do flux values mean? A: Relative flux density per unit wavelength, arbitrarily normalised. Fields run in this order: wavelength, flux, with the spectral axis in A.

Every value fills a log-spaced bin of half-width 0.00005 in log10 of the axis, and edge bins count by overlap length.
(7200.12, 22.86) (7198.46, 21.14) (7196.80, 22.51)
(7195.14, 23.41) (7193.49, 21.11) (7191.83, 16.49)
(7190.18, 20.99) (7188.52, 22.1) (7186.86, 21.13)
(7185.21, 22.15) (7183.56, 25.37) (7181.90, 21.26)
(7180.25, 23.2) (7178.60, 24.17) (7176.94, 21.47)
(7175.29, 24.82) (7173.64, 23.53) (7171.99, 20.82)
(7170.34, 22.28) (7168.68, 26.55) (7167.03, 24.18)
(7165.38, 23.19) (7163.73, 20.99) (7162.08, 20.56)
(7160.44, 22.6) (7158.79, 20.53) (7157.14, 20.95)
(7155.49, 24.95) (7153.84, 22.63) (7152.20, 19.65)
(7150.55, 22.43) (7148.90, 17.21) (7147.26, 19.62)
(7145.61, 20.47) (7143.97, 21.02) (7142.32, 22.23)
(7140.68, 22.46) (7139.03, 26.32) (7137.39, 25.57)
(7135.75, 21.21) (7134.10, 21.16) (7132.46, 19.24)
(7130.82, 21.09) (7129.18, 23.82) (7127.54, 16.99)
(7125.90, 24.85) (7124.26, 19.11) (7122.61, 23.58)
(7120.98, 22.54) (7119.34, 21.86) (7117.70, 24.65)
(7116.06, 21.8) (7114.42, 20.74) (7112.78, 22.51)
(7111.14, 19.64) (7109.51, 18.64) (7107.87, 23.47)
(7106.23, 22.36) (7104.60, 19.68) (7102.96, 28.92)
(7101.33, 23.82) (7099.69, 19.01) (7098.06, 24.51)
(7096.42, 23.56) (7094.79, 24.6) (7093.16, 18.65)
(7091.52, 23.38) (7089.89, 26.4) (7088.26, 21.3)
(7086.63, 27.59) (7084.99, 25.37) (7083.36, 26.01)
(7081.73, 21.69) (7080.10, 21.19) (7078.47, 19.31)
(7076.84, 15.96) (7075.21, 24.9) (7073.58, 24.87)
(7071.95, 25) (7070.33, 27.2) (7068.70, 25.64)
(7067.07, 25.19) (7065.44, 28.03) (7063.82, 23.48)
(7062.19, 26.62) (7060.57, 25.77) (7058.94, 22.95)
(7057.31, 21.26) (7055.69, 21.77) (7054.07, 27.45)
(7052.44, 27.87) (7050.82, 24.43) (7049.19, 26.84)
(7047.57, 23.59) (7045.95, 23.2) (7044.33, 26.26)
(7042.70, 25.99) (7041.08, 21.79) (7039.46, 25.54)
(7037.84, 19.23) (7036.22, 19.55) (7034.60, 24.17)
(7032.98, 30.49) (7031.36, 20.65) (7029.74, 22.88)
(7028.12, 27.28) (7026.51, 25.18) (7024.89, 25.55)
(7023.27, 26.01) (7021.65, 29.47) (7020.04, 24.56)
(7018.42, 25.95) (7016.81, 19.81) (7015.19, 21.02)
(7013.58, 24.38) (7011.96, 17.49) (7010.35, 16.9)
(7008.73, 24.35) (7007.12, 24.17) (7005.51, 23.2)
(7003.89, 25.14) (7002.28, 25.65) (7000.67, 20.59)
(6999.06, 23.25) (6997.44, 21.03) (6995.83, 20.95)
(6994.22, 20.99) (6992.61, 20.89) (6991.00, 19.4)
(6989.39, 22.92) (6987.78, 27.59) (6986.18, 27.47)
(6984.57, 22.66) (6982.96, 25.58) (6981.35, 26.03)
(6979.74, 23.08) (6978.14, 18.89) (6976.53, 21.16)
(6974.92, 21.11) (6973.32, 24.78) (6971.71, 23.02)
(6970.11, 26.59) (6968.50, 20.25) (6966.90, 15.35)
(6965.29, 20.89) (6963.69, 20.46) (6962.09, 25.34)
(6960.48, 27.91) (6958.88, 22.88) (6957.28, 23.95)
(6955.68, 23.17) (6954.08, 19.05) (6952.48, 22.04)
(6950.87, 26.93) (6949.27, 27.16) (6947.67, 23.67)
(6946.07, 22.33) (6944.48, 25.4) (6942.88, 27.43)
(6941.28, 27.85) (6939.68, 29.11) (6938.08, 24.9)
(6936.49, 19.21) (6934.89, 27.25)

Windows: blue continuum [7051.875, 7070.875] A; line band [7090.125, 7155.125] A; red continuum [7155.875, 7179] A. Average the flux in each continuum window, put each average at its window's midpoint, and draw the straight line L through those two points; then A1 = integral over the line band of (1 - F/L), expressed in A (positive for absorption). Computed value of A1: 4.8 A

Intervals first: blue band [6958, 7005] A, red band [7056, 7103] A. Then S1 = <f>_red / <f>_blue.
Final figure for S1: 1.04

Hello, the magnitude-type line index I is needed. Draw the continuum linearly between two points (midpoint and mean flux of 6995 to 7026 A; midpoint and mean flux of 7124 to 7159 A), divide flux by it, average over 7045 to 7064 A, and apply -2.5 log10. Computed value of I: -0.09 mag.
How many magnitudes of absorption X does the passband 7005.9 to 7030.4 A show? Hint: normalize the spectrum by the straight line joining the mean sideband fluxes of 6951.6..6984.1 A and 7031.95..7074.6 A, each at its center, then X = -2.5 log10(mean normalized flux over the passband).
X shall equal 0.01 mag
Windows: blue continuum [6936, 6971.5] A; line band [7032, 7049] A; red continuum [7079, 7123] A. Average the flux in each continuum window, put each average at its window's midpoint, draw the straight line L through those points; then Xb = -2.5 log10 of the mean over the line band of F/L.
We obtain -0.039 mag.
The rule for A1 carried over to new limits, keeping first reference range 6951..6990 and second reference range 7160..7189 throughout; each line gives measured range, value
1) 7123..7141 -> 0.7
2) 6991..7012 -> 1.0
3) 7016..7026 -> -1.0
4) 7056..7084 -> -1.0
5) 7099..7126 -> 0.9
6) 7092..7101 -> 0.3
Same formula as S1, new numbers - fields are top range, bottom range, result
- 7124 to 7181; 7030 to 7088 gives 0.91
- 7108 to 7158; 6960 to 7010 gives 0.95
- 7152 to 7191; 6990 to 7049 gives 0.97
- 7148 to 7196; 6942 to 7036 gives 0.95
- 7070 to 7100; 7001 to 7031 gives 0.98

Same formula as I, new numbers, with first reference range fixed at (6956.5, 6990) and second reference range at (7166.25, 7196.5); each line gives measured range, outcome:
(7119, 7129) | 0.05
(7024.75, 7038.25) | -0.04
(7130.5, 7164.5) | 0.05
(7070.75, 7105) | -0.02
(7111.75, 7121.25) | 0.02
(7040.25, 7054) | -0.10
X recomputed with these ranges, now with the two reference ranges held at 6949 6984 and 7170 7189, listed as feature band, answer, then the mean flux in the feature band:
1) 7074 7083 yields 0.09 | 21.1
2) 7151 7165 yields 0.05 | 21.7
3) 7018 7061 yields -0.08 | 24.6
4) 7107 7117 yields 0.08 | 21.2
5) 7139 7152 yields 0.08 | 21.1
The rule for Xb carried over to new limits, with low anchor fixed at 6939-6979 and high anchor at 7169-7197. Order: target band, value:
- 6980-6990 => -0.09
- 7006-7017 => 0.09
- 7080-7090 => -0.07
